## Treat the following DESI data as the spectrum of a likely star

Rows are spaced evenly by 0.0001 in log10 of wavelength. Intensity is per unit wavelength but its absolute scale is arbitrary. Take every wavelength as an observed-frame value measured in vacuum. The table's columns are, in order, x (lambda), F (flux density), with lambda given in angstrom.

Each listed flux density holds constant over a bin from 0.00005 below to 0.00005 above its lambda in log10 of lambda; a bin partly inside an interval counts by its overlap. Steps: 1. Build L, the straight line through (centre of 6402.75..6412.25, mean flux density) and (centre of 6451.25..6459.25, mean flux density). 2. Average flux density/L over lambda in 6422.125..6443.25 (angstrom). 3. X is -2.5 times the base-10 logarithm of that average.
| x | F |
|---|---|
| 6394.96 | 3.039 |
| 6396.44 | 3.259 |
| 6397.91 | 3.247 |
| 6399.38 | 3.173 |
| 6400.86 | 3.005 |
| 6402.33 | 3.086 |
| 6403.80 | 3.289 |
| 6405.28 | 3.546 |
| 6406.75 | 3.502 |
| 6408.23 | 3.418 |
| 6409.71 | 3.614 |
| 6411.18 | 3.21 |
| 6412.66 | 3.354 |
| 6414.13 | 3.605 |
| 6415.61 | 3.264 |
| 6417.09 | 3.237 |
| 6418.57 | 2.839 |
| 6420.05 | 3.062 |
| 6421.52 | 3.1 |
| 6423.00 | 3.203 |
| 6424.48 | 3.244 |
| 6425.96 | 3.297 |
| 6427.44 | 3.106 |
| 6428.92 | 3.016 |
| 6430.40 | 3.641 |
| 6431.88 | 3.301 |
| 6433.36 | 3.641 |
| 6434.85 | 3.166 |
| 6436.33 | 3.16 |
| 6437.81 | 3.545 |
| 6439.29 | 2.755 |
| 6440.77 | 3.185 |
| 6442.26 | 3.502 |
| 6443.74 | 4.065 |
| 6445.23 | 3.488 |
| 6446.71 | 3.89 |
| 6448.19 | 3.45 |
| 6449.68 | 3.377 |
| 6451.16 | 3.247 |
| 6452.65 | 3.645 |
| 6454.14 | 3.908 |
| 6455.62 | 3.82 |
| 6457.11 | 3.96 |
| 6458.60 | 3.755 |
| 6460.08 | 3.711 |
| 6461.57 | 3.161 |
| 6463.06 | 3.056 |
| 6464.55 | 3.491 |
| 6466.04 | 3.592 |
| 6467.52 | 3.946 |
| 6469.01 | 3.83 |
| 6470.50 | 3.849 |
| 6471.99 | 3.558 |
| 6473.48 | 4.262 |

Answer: 0.102 mag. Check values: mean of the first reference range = 3.41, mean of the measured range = 3.28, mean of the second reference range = 3.77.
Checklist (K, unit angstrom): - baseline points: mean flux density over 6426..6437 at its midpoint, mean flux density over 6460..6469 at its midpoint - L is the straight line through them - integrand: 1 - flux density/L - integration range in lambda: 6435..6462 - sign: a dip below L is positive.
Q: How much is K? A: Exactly -1.0 angstrom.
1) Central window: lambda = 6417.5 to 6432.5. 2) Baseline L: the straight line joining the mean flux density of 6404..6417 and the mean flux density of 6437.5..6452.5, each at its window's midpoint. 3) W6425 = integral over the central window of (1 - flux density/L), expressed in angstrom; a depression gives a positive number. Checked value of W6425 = 1.11 angstrom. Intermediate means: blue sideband 3.42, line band 3.18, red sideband 3.46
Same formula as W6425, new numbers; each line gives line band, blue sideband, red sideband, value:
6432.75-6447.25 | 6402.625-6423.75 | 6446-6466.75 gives 0.2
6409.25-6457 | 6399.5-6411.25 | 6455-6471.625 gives 1.4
